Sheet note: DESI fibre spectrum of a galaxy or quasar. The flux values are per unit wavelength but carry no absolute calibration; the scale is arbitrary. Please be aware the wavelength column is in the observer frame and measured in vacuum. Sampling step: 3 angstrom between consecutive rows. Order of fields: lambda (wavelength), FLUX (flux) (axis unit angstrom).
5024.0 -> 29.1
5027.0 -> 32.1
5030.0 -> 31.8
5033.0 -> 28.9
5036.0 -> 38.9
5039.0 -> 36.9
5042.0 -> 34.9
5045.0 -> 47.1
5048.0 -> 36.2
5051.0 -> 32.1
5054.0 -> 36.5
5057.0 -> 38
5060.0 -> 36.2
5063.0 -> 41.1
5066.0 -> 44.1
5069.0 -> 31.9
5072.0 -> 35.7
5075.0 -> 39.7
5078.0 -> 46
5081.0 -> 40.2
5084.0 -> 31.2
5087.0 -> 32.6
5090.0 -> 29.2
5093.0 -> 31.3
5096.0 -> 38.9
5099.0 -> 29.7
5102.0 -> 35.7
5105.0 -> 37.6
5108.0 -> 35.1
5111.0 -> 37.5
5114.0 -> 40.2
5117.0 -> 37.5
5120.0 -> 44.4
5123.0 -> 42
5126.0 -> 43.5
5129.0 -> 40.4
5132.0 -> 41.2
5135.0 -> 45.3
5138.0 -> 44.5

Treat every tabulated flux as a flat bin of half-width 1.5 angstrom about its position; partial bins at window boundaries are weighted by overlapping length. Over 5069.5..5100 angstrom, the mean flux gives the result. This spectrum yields 35.4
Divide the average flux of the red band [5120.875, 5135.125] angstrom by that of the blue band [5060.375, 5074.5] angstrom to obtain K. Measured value 1.1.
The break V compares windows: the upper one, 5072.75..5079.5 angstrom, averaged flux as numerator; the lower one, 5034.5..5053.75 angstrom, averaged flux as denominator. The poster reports 1.1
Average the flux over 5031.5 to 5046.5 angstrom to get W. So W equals 37.3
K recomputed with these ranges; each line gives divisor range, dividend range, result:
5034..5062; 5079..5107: 0.92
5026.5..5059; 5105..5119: 1.05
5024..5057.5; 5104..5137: 1.15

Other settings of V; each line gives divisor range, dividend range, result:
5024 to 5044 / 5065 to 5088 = 1.11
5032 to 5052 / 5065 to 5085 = 1.05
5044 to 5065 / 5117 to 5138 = 1.12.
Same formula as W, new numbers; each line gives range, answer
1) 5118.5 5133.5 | 42.3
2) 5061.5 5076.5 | 38.5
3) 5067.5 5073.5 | 33.8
